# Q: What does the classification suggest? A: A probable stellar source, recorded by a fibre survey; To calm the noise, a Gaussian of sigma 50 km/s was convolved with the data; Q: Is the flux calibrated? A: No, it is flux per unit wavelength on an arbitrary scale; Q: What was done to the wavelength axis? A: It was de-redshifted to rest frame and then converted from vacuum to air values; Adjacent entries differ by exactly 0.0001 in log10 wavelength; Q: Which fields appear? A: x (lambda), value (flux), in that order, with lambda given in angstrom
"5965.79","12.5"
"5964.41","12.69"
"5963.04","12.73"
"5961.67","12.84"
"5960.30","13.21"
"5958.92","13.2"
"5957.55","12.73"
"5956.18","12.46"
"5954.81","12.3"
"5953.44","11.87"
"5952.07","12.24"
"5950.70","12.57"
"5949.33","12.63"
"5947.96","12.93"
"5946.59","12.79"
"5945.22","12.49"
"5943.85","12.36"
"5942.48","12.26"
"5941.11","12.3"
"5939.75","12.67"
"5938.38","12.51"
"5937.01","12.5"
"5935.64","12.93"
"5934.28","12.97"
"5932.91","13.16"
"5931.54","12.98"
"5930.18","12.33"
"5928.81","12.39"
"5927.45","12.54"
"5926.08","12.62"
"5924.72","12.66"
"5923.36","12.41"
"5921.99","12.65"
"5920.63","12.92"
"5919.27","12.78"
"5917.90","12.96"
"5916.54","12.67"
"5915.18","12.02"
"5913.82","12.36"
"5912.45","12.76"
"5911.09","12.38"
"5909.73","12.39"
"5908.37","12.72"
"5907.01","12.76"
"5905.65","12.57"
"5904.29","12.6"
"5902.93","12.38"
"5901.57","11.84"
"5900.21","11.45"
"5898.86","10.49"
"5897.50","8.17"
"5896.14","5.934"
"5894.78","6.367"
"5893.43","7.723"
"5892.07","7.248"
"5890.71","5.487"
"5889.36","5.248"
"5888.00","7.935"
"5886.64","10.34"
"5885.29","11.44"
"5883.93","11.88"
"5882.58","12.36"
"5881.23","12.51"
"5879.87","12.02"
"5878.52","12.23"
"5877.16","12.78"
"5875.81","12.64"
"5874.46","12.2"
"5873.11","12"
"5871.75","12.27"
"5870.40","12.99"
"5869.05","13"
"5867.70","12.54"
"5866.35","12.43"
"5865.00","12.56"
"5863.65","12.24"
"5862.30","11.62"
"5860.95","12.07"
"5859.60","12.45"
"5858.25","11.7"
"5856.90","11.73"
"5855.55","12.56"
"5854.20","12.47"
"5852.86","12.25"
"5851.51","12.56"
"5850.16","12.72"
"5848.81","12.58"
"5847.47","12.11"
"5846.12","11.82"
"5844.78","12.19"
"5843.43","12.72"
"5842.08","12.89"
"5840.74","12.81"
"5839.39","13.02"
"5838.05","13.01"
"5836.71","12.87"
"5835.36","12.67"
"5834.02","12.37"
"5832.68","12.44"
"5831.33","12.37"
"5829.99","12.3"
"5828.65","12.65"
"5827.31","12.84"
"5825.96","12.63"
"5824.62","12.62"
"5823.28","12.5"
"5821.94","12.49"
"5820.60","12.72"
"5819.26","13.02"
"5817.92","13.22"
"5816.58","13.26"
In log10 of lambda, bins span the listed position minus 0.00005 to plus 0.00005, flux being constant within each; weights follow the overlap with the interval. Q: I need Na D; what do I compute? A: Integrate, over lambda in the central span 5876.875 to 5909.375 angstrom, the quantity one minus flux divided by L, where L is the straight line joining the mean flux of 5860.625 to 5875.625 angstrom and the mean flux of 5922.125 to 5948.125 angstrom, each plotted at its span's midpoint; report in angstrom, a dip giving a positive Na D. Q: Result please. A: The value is 5.7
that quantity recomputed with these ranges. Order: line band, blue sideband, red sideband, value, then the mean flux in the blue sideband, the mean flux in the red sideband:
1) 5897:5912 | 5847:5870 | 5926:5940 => 0.8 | 12.3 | 12.7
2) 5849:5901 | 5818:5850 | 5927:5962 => 6.5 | 12.6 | 12.6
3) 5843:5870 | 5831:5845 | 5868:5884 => 0.5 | 12.7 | 12.4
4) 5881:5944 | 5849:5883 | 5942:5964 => 5.5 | 12.4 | 12.6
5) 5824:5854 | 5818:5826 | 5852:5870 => -0.1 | 12.7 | 12.3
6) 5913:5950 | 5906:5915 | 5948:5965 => -0.1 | 12.5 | 12.6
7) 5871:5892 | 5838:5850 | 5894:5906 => 0.3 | 12.6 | 10.1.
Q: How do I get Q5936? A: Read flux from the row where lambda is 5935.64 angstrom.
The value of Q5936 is 12.93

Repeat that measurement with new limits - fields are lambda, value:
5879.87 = 12.02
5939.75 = 12.67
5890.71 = 5.487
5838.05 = 13.01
